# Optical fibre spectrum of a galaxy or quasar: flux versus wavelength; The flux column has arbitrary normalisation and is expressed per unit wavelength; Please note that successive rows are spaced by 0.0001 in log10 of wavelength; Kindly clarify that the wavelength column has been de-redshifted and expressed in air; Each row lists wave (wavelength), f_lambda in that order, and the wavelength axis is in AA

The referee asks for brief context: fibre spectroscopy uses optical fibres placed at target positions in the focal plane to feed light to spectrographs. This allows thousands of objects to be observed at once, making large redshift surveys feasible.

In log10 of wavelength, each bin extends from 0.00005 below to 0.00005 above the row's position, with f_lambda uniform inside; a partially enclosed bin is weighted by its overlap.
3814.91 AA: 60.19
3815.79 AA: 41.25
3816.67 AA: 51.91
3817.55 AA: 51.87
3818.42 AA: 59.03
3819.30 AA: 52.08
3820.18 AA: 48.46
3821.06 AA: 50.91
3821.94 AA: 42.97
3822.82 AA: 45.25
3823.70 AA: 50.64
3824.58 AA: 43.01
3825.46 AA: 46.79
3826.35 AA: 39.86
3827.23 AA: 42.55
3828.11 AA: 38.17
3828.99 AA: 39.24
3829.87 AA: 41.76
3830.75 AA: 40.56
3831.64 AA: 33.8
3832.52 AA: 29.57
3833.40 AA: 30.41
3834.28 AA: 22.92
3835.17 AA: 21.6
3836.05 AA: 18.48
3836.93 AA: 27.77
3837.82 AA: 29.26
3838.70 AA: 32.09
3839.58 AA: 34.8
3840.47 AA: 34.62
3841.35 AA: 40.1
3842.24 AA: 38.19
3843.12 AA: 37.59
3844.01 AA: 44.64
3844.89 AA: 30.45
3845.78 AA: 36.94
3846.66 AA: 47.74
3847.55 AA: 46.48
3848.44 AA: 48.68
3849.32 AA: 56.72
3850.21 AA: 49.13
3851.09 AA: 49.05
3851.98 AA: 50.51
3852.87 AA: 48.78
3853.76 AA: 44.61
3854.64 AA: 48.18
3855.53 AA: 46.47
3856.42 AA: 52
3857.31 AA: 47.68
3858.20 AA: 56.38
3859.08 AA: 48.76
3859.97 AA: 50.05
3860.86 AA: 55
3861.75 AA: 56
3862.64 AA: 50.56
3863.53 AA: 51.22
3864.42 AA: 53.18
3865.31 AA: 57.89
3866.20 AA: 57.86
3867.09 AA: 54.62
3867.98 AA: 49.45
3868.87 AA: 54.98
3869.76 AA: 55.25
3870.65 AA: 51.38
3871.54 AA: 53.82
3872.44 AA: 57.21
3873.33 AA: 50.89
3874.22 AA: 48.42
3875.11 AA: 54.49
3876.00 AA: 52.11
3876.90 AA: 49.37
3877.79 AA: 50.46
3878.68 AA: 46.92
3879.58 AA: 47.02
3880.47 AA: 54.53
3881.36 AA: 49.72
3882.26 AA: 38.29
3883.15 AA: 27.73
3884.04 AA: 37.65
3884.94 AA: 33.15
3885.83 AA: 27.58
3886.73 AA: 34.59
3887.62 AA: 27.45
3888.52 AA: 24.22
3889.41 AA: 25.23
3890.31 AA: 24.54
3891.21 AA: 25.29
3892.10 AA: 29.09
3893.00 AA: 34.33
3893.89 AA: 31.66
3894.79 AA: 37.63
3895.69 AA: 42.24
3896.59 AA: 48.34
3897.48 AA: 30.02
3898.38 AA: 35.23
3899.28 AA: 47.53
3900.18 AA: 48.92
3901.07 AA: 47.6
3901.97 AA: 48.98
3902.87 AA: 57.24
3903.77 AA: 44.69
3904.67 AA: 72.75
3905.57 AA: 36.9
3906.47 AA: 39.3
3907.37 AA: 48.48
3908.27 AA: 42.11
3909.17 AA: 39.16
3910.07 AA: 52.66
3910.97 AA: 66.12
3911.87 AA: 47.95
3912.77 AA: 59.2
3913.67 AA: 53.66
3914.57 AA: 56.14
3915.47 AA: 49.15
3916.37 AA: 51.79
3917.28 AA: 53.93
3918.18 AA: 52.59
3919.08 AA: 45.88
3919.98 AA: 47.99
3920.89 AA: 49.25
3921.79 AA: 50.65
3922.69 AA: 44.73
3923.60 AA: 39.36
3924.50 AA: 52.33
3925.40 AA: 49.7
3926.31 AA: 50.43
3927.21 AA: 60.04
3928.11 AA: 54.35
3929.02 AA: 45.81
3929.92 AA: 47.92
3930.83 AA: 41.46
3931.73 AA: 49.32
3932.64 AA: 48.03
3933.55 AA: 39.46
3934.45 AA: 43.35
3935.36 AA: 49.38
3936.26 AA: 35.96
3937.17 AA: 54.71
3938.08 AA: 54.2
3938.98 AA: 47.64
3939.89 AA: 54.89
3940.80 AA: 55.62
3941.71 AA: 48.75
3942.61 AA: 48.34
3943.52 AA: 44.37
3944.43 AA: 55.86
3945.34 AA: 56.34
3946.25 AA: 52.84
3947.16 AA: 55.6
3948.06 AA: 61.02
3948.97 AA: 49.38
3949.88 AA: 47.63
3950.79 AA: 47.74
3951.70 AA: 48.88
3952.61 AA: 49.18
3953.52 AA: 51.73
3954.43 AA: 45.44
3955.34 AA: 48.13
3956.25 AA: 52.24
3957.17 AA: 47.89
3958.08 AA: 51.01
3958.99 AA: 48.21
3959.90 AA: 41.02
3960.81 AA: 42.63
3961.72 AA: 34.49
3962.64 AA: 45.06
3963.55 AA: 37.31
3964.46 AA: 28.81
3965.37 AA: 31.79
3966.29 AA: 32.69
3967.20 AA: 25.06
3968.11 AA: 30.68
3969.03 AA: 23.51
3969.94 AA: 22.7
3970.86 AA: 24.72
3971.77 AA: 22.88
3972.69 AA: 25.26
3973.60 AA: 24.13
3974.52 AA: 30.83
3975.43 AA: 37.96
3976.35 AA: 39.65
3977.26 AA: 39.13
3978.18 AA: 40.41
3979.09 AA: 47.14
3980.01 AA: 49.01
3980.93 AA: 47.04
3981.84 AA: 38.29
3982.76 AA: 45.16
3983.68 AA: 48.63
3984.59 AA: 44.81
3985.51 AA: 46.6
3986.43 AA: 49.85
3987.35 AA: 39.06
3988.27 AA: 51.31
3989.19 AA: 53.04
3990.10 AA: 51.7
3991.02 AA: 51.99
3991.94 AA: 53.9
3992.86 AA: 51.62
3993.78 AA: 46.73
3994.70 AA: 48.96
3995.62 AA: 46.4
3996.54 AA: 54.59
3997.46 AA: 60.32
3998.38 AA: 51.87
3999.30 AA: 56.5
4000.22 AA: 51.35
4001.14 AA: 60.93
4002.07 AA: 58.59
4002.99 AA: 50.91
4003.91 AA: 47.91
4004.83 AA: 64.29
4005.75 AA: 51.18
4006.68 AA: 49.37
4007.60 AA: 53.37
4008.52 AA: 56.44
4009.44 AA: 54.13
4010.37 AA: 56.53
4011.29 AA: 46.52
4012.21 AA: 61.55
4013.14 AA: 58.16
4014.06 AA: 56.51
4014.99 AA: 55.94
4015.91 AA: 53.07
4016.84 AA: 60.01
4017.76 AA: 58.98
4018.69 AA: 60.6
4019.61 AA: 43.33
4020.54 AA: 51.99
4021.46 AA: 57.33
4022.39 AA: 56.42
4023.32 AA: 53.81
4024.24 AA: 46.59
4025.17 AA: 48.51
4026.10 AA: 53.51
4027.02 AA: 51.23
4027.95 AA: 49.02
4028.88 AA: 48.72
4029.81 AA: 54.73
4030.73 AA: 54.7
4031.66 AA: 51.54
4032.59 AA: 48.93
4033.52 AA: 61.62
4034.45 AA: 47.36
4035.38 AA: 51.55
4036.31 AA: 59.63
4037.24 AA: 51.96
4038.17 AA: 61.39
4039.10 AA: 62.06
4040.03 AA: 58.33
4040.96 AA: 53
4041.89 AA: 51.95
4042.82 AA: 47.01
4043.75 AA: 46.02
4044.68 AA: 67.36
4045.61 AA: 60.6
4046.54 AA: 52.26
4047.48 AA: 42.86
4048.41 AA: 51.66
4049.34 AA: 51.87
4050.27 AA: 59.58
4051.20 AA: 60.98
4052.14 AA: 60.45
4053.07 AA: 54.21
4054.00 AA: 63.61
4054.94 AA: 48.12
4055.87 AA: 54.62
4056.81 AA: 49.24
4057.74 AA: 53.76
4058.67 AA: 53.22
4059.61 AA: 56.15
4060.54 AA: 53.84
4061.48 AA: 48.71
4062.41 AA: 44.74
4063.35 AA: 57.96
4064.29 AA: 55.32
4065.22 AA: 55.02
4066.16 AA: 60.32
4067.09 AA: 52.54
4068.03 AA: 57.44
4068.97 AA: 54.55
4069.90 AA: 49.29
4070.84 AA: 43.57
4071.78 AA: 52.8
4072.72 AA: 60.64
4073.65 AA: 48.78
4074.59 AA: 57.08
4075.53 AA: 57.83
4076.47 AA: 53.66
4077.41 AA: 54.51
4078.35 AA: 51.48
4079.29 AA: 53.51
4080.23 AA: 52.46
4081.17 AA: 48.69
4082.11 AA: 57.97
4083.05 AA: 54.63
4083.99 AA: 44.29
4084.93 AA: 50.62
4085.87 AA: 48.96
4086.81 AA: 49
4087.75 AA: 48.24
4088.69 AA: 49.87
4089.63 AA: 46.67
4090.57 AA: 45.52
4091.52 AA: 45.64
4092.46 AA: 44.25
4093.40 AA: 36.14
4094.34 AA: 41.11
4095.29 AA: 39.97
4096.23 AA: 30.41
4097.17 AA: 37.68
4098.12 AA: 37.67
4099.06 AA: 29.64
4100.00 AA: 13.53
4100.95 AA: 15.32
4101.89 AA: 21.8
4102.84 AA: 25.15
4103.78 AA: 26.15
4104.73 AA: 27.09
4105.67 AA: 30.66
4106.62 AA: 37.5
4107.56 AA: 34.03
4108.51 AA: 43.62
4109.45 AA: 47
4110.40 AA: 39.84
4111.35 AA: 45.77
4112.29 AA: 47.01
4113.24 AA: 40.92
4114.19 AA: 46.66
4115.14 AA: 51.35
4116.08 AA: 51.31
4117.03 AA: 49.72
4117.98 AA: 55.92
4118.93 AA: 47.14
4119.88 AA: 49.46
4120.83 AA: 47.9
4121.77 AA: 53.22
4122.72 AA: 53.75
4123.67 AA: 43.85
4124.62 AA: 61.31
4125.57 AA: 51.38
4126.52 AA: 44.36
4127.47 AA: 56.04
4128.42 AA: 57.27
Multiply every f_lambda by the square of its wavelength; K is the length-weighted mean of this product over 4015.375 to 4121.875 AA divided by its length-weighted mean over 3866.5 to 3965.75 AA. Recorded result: 1.14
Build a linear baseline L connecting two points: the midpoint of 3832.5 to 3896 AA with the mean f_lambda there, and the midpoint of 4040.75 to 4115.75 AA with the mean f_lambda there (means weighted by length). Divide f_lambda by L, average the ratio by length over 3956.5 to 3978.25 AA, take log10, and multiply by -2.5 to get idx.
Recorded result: 0.29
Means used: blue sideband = 42.6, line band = 34.5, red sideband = 47.4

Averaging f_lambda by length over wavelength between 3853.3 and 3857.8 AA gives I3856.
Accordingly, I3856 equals 47.8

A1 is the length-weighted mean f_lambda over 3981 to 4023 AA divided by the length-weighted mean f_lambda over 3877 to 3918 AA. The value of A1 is 1.2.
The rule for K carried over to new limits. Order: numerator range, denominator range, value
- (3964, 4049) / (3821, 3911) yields 1.21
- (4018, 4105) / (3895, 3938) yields 1.10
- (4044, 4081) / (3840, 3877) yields 1.22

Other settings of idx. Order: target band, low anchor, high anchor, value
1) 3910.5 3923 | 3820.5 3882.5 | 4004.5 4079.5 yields -0.09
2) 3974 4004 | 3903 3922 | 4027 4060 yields 0.10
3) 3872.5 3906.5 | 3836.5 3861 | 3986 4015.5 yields 0.13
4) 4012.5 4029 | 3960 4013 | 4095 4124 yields -0.24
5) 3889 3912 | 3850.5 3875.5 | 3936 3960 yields 0.21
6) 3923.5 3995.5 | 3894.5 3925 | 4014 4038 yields 0.13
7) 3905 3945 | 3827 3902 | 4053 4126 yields -0.13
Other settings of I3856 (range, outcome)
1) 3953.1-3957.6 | 49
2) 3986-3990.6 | 49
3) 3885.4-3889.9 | 27.8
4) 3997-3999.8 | 56.2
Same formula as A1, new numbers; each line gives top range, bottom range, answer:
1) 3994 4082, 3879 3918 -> 1.27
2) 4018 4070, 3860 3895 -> 1.22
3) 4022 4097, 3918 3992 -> 1.16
